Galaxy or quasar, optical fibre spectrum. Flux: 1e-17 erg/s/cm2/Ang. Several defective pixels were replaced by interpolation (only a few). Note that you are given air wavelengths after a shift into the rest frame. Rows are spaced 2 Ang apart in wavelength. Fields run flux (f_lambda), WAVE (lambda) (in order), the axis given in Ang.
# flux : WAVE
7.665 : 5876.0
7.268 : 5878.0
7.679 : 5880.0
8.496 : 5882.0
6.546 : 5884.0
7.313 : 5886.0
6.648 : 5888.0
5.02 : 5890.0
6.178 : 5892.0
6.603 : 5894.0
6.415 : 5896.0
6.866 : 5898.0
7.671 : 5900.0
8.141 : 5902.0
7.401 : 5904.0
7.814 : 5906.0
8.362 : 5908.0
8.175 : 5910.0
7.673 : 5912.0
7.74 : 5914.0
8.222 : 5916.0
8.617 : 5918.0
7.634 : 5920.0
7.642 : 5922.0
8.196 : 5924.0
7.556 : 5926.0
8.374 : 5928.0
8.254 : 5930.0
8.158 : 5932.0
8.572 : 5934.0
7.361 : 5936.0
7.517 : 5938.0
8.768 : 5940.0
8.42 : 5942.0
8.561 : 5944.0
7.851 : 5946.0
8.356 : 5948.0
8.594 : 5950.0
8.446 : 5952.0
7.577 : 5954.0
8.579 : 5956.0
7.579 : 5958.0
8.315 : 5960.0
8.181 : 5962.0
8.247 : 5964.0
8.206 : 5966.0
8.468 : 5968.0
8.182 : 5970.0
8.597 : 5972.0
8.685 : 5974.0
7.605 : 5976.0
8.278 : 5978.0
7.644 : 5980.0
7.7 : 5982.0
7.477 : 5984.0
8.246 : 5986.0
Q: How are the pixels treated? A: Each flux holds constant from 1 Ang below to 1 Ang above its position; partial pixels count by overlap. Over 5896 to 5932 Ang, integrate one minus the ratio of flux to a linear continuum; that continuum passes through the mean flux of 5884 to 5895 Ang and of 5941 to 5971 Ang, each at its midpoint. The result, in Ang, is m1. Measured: -4.1 Ang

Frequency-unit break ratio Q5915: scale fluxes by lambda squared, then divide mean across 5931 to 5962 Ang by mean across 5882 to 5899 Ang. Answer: 1.3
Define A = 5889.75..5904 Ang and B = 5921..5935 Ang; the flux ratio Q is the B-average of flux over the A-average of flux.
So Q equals 1.19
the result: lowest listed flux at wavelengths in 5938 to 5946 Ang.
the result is 7.517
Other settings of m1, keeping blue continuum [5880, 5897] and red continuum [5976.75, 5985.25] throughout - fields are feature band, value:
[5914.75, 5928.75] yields -1.8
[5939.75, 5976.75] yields -3.7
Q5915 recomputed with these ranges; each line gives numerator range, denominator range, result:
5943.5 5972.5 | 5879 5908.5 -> 1.18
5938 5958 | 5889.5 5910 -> 1.18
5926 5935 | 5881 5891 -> 1.23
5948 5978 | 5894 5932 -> 1.07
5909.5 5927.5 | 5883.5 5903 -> 1.19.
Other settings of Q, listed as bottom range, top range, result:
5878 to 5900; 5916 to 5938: 1.17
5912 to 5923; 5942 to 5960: 1.03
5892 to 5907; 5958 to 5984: 1.13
